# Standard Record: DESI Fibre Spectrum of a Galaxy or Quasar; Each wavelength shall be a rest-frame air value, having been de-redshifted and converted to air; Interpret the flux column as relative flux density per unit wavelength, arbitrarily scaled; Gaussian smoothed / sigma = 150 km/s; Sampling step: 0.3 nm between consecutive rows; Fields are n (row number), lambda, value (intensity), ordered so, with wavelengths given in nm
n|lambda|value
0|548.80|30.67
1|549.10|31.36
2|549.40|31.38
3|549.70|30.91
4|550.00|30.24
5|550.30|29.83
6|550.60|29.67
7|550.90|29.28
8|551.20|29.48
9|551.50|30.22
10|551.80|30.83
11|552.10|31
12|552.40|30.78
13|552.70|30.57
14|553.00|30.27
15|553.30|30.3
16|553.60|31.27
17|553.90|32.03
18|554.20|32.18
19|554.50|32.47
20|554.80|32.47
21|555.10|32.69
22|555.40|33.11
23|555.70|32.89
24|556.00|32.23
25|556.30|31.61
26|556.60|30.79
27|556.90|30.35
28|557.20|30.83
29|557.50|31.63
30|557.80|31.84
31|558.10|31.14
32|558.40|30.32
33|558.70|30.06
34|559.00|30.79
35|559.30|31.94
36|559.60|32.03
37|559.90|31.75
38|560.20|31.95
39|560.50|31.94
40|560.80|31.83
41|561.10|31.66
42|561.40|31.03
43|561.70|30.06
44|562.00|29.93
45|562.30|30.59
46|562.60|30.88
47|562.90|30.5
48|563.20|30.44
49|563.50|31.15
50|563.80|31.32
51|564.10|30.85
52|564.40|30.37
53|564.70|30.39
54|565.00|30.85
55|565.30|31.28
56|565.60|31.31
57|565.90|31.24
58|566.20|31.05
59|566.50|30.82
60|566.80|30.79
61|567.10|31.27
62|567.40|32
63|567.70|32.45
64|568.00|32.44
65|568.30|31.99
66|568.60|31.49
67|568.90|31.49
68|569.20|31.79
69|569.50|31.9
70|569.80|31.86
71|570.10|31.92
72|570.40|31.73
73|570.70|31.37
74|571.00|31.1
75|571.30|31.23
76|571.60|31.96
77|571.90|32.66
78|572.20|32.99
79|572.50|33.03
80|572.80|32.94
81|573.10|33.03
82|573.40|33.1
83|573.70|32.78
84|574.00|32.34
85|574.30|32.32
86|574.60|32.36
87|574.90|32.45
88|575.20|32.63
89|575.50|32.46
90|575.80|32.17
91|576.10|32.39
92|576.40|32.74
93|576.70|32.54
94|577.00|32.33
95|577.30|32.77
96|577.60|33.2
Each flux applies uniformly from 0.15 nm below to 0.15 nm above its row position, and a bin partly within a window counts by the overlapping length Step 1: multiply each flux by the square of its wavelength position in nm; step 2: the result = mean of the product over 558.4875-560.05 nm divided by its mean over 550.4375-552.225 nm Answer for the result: 1.07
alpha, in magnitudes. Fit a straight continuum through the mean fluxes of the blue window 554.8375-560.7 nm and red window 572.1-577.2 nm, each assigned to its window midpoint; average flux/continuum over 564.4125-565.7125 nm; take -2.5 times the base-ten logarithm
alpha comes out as 0.04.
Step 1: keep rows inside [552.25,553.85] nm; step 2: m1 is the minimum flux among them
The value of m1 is 30.27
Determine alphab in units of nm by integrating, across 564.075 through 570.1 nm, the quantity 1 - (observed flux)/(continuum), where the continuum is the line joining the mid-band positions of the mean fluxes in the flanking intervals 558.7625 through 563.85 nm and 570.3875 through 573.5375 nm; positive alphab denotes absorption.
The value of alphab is 0.07 nm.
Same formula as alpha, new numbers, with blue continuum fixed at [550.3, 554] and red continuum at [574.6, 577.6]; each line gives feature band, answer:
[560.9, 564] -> 0.019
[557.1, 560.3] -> -0.010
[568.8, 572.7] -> 0.004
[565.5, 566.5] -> 0.017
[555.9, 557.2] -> -0.012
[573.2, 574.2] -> -0.014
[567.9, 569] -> 0.000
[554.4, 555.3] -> -0.066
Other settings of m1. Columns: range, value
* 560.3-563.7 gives 29.93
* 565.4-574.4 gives 30.79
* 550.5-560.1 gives 29.28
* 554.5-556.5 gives 31.61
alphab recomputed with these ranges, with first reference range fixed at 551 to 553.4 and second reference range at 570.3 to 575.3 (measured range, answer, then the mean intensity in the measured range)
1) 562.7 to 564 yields 0.03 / 30.9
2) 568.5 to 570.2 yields 0.02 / 31.7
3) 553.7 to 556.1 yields -0.14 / 32.5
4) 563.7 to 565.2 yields 0.04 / 30.8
